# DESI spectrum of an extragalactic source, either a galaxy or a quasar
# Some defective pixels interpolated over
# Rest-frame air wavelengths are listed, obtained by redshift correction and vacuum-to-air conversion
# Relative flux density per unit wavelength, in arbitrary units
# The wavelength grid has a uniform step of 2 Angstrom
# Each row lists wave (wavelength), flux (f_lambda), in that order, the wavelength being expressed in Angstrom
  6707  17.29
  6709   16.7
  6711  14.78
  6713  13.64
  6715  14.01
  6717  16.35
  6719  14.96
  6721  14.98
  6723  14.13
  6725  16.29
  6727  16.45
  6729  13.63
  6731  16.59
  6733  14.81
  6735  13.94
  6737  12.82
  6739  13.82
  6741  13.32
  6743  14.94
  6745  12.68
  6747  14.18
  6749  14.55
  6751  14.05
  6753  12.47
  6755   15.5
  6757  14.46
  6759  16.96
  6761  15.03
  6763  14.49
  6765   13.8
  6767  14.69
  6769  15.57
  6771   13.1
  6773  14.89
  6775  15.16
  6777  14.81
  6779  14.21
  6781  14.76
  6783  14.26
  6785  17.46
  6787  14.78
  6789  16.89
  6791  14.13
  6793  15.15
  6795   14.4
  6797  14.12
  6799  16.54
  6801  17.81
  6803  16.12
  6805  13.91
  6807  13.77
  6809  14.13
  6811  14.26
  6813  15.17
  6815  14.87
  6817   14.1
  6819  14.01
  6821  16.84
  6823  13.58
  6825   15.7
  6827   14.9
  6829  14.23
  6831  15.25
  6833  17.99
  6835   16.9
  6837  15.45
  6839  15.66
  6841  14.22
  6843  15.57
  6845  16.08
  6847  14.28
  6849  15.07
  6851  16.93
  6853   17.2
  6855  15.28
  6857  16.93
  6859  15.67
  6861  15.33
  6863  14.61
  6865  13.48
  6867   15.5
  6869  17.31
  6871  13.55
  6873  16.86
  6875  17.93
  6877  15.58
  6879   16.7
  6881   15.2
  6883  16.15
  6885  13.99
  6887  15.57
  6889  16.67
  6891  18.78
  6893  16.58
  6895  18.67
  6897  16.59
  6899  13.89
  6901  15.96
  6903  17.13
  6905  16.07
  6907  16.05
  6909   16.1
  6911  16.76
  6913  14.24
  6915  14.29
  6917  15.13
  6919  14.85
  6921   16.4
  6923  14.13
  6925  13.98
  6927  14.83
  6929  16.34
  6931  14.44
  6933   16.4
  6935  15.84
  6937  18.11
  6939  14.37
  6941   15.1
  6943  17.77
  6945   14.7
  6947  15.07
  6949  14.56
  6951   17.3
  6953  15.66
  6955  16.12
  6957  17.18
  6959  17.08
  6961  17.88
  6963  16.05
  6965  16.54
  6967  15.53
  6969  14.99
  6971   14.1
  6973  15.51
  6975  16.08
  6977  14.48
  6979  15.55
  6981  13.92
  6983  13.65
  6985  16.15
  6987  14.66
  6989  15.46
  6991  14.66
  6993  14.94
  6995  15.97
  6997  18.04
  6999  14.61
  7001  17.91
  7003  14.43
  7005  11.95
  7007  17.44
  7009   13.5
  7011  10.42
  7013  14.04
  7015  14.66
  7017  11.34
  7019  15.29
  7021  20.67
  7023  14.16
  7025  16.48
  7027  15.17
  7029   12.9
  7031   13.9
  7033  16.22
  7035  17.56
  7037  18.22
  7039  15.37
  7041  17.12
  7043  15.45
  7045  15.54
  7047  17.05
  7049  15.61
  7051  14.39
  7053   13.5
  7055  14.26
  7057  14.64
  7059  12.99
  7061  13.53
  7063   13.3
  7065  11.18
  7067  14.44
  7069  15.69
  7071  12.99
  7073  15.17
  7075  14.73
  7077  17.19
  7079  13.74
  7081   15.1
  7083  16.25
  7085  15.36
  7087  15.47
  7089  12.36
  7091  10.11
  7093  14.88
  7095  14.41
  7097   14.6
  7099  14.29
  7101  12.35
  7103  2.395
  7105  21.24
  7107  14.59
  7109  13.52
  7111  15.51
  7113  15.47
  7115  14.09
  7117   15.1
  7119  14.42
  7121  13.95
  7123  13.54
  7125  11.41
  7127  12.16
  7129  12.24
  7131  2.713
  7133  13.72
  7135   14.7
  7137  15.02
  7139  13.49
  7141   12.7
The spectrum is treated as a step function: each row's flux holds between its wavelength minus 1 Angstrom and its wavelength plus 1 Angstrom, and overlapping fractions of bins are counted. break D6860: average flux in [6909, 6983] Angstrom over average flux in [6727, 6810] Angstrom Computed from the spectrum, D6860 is 1.1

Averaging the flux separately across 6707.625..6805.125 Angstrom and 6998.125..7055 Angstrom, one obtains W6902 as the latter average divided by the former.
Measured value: 1.02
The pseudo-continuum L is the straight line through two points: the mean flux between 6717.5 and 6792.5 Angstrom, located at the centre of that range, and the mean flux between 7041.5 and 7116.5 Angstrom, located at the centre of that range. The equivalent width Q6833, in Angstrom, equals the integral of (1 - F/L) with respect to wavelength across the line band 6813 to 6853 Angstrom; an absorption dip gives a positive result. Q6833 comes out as -2.2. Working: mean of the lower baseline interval 14.7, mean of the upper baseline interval 14.3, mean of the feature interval 15.4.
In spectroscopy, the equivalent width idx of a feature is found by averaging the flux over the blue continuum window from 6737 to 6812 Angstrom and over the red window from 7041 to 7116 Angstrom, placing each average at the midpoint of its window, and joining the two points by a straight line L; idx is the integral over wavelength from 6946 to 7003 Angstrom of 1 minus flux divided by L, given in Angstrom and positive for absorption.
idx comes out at -4.9 Angstrom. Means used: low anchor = 14.7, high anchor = 14.3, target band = 15.7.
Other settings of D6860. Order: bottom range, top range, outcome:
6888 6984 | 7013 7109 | 0.93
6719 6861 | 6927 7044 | 1.03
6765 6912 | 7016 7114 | 0.94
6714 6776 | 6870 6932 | 1.08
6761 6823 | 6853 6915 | 1.07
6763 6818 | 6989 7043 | 1.02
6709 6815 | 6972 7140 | 0.98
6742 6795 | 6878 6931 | 1.07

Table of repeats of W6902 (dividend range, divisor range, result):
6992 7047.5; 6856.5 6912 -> 0.96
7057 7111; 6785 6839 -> 0.92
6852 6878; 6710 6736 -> 1.05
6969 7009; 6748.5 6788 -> 1.03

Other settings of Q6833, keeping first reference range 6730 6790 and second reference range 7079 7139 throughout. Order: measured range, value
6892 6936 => -4.8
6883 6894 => -1.6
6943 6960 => -2.5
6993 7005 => -1.6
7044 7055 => -1.2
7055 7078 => -0.9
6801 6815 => -0.3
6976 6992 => -1.1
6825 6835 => -0.9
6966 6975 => -0.8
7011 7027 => -1.3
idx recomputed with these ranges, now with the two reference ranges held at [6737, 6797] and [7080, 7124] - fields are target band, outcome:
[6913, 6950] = -2.6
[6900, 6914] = -1.6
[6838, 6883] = -3.9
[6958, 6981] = -2.3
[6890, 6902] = -2.0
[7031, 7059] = -2.9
